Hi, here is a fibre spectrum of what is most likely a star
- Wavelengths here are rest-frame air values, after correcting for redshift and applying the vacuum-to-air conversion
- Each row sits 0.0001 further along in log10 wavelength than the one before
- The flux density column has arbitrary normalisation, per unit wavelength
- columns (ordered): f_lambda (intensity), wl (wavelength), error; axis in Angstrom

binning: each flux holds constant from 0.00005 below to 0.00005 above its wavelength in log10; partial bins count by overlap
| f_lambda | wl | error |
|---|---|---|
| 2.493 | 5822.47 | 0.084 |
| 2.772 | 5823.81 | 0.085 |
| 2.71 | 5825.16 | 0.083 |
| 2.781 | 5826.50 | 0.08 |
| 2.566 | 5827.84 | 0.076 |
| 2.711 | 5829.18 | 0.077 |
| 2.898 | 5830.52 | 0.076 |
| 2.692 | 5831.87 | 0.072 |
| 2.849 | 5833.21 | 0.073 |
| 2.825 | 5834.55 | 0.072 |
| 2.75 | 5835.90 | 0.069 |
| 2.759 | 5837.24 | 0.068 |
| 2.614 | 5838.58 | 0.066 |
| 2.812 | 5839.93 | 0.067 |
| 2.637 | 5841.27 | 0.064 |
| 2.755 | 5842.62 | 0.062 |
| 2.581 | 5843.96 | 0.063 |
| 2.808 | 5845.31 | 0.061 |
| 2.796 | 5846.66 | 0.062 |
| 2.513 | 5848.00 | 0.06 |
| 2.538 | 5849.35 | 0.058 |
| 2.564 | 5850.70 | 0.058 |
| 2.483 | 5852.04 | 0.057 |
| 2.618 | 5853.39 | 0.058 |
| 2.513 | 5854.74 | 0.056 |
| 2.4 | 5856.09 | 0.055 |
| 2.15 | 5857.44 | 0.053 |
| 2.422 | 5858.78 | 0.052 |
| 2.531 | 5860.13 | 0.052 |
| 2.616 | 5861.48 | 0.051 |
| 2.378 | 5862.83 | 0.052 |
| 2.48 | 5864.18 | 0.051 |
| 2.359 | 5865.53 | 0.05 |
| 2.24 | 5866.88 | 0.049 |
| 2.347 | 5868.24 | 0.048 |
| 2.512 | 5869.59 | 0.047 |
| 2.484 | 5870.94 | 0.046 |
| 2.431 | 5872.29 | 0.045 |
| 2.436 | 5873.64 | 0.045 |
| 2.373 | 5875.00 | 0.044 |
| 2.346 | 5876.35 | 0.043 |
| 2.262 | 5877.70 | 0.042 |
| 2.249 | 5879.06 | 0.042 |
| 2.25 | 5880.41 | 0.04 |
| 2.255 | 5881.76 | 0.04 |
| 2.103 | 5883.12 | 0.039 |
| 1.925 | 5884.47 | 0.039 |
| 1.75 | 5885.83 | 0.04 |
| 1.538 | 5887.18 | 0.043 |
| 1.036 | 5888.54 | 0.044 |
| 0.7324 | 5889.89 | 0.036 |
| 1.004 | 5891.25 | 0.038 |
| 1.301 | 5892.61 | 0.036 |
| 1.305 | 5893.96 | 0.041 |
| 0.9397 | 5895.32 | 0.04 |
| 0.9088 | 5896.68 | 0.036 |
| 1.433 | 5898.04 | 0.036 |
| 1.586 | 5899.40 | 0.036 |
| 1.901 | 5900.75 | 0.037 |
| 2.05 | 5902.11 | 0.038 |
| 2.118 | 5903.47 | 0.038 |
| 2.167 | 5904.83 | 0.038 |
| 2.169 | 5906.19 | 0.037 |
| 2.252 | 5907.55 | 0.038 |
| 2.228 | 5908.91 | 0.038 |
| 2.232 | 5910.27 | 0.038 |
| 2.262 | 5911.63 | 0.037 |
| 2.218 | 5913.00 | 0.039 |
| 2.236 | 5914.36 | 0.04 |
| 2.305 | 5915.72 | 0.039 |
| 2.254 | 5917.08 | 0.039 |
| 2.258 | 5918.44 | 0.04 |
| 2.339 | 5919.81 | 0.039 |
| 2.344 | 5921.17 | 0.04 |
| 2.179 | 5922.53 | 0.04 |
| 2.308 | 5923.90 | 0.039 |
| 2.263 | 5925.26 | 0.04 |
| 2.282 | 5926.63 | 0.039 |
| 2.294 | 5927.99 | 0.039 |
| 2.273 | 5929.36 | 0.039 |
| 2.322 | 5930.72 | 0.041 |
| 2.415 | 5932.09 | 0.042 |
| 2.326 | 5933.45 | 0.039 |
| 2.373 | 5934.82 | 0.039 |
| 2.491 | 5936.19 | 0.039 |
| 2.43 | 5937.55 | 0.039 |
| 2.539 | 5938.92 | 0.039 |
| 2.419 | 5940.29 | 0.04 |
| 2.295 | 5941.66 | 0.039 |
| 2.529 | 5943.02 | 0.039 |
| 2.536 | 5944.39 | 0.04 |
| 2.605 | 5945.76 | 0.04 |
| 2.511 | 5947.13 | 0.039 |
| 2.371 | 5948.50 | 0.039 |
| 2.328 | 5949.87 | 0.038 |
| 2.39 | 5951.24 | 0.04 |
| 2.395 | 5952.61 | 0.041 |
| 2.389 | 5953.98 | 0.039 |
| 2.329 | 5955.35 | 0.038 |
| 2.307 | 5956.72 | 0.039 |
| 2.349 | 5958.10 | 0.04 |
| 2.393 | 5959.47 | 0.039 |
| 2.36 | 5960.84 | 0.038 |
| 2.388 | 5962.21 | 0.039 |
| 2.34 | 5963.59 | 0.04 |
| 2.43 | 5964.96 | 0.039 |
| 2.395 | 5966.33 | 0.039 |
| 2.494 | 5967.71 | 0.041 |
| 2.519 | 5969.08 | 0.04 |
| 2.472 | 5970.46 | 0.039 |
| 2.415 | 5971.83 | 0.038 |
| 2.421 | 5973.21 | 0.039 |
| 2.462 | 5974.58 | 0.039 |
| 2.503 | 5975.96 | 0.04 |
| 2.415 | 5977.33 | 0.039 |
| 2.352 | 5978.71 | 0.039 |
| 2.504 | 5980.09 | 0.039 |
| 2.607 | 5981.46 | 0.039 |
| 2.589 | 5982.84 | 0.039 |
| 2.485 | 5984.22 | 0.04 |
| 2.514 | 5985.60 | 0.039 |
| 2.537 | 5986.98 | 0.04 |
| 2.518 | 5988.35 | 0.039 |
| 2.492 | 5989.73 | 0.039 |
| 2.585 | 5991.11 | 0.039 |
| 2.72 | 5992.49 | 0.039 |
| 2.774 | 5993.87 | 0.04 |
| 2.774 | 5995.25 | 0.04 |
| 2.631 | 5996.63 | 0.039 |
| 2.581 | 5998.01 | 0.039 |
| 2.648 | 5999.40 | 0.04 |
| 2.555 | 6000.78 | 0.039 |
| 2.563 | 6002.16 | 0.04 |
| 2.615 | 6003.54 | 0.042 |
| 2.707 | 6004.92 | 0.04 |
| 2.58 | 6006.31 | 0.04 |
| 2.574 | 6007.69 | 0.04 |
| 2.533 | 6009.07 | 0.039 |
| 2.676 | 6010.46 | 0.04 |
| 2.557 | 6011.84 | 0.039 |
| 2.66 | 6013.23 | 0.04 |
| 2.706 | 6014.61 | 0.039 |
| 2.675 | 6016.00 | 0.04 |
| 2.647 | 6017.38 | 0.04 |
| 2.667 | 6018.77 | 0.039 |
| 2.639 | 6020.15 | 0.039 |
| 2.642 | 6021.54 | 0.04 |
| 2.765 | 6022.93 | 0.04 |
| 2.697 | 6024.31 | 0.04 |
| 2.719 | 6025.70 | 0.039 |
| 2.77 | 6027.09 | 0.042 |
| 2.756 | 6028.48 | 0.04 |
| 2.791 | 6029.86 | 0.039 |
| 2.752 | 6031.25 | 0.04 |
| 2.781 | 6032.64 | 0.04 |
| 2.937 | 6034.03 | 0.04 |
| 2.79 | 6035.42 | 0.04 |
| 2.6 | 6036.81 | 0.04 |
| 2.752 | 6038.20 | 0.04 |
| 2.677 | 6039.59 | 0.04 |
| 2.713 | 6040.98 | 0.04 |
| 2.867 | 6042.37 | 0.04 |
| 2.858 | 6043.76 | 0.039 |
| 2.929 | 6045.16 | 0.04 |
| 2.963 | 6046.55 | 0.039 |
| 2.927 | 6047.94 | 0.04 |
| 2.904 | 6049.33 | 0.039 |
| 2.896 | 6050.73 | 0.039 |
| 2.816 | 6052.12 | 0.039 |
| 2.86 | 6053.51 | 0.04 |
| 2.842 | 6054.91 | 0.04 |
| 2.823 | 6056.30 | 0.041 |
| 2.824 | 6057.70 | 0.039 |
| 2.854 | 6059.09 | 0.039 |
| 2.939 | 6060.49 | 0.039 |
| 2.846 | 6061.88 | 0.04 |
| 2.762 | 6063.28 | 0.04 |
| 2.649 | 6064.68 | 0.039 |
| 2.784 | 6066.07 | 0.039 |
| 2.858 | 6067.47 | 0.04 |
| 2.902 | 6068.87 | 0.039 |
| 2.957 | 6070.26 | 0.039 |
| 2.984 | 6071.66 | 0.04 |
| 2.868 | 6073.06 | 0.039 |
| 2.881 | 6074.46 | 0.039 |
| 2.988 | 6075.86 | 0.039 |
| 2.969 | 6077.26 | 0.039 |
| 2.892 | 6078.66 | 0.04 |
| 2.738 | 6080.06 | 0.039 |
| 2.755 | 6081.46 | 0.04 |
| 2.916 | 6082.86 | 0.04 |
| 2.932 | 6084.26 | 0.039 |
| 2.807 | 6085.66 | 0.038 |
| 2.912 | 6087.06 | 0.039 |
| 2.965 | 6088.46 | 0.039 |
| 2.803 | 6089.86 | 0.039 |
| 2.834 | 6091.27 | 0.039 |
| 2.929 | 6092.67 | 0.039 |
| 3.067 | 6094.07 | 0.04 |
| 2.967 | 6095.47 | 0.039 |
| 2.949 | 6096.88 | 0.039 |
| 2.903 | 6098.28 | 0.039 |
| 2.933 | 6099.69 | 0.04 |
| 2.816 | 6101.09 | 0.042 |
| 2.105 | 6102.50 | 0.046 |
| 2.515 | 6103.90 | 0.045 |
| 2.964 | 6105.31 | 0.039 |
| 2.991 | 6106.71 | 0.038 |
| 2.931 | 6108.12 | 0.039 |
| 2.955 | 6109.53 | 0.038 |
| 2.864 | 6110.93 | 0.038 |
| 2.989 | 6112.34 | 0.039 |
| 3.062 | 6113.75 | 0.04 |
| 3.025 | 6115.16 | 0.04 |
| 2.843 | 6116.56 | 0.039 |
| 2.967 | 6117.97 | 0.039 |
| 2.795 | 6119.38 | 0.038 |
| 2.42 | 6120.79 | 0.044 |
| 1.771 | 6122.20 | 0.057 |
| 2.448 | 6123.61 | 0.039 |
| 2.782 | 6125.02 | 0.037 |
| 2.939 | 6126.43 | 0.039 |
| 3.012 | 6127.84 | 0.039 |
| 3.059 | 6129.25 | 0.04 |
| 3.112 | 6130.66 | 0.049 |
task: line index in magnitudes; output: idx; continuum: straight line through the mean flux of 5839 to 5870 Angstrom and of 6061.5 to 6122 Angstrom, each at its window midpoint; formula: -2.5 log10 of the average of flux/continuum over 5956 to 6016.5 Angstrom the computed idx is 0.07 mag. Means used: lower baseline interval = 2.52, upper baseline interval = 2.85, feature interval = 2.53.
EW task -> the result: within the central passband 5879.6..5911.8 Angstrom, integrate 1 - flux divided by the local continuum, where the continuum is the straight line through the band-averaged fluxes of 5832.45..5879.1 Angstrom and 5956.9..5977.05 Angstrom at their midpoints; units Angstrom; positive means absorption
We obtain 10.0 Angstrom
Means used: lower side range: 2.53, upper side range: 2.42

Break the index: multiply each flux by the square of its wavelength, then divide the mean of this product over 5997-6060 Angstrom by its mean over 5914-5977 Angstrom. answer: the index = 1.18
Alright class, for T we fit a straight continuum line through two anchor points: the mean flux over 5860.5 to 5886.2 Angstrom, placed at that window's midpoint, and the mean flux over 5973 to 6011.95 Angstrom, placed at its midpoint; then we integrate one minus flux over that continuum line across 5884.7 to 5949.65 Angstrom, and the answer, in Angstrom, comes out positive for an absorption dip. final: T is 9.6 Angstrom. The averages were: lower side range 2.31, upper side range 2.57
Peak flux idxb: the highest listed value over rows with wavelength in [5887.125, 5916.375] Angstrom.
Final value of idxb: 2.305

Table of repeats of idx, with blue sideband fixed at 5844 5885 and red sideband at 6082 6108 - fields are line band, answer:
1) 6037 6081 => -0.03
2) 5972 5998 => 0.04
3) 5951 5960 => 0.10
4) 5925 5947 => 0.06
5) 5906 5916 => 0.12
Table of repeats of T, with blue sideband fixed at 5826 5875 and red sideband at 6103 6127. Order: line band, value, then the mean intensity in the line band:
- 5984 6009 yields 0.8 Angstrom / 2.6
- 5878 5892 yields 4.9 Angstrom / 1.7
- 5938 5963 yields 2.2 Angstrom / 2.41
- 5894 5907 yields 4.6 Angstrom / 1.68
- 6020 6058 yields -1.1 Angstrom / 2.8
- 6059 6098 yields -1.9 Angstrom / 2.88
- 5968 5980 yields 1.0 Angstrom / 2.45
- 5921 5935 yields 1.8 Angstrom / 2.3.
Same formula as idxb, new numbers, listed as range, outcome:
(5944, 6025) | 2.774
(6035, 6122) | 3.067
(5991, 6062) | 2.963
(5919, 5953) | 2.605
